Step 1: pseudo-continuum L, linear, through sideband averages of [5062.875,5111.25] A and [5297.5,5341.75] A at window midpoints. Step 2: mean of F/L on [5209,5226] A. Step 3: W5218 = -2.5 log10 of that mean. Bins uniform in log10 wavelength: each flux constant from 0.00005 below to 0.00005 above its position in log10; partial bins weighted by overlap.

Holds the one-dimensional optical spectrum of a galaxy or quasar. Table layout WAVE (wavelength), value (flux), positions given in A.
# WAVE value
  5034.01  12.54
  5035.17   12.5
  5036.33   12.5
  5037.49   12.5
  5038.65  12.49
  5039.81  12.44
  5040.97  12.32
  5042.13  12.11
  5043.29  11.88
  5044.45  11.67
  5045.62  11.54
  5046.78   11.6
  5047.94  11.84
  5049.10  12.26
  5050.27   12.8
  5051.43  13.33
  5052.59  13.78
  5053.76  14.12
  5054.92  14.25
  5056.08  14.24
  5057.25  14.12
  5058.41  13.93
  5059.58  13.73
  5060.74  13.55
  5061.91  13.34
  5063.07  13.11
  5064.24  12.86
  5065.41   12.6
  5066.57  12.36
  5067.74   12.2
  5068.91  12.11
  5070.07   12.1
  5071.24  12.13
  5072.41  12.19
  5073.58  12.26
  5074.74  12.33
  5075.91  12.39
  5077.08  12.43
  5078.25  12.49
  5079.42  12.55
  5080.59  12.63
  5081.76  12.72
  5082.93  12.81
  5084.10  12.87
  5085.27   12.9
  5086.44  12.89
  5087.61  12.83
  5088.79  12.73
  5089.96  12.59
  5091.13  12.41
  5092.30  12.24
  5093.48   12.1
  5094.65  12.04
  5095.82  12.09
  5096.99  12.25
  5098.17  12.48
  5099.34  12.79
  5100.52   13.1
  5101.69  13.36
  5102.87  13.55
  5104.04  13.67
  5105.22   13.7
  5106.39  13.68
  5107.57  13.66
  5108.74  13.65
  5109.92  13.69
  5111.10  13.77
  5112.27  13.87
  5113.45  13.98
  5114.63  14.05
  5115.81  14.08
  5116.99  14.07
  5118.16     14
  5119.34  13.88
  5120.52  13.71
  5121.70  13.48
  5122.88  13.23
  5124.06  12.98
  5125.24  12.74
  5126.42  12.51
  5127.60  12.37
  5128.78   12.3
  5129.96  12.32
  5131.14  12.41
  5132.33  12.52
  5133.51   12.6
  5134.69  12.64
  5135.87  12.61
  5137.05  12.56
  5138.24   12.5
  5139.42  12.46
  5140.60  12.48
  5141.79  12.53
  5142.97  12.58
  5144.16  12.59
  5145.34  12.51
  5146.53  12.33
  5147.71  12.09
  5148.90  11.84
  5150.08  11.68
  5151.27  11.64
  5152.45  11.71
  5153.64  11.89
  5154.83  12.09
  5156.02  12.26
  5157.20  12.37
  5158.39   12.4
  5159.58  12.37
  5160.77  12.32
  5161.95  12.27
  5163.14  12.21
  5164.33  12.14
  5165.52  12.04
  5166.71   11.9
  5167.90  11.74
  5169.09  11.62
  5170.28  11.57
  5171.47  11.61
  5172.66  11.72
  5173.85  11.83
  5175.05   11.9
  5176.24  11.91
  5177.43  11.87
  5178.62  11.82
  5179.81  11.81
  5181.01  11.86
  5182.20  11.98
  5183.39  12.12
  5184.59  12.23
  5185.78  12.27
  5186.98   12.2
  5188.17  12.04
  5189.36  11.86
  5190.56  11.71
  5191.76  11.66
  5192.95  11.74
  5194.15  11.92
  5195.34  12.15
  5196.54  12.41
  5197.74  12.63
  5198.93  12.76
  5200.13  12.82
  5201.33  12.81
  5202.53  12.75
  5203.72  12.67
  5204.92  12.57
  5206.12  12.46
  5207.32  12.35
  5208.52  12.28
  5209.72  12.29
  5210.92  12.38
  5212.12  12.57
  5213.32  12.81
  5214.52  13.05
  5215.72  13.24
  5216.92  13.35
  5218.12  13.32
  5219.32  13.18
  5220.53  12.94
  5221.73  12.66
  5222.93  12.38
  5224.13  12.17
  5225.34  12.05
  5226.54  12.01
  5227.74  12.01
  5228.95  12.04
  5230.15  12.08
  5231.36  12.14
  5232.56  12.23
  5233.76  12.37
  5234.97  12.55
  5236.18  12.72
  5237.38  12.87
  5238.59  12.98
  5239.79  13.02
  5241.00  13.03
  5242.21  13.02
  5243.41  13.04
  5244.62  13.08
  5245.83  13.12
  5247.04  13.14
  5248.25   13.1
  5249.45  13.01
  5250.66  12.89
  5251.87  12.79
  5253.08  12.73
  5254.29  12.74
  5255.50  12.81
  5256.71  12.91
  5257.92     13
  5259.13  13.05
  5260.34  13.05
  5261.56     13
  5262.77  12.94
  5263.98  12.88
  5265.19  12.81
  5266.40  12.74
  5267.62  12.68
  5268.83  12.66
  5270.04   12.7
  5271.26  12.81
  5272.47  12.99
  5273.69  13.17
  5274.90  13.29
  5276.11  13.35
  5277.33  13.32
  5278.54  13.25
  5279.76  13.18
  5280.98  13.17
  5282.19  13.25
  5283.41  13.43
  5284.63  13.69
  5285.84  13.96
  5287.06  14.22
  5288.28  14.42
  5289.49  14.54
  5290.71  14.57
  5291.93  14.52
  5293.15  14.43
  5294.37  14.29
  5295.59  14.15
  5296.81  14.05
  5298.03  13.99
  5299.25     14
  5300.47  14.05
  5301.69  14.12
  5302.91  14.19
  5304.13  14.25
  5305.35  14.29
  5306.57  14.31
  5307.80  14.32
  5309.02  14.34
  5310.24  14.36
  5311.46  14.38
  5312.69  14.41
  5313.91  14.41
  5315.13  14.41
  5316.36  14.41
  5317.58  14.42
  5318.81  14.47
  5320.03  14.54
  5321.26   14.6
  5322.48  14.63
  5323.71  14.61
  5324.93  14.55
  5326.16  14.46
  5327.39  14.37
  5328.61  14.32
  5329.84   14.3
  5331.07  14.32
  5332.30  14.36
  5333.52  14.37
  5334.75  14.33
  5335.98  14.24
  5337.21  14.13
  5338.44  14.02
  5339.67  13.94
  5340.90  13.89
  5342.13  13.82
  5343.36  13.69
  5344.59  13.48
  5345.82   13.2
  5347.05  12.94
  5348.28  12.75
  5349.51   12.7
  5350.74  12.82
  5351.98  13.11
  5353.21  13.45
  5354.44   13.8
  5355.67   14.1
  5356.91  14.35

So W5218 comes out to 0.07 mag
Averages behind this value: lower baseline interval 12.7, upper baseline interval 14.3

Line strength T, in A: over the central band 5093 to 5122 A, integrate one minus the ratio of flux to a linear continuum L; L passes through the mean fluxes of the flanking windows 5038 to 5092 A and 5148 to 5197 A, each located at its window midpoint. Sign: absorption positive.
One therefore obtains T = -2.3 A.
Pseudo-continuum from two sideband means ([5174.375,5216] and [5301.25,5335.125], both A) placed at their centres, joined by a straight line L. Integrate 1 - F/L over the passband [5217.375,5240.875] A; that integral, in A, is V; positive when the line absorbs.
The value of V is 0.6 A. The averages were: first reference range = 12.3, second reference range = 14.4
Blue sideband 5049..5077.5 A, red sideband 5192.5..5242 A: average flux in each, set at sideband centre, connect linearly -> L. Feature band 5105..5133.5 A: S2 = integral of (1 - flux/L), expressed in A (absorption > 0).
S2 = -1.1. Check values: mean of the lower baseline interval 13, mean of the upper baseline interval 12.6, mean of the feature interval 13.3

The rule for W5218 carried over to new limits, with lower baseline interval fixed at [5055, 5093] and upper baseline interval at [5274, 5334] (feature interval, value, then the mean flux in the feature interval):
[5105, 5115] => -0.06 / 13.8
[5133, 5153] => 0.07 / 12.3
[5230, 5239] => 0.10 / 12.5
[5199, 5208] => 0.08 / 12.6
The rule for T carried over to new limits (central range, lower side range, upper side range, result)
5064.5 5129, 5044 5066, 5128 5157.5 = -1.1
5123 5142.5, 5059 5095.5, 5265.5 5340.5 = 0.6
